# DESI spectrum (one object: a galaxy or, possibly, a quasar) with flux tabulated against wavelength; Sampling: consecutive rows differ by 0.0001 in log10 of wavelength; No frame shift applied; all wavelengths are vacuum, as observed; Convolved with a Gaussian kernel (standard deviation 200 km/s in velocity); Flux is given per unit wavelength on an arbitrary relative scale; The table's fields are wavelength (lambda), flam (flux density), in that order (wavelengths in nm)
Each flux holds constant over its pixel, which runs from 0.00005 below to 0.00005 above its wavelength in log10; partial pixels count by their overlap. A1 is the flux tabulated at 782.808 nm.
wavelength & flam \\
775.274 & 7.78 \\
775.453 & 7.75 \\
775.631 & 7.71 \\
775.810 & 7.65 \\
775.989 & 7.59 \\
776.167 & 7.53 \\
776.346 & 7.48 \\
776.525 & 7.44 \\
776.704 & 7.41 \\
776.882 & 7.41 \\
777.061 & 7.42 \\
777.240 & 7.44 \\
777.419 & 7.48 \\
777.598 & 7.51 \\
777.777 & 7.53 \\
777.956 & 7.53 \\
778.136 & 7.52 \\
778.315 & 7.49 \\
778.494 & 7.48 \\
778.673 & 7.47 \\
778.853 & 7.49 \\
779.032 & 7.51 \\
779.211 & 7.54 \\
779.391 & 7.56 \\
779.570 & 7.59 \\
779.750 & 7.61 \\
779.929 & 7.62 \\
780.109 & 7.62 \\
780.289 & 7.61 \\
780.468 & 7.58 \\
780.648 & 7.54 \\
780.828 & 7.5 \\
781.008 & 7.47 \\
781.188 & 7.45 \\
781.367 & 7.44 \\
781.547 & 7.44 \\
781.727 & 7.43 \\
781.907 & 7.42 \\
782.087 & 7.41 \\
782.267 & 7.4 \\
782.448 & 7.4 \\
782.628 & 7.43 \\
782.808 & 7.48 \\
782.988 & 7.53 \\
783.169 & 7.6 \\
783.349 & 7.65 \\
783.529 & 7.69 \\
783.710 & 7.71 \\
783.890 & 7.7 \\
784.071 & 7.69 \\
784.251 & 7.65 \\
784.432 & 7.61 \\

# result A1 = 7.48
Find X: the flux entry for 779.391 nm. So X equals 7.56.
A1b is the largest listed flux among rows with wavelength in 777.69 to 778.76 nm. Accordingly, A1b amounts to 7.53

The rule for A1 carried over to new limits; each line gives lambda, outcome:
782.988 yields 7.53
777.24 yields 7.44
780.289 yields 7.61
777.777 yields 7.53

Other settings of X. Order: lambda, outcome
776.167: 7.53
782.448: 7.4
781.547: 7.44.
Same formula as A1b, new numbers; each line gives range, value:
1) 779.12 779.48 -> 7.56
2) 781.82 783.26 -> 7.6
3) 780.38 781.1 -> 7.58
